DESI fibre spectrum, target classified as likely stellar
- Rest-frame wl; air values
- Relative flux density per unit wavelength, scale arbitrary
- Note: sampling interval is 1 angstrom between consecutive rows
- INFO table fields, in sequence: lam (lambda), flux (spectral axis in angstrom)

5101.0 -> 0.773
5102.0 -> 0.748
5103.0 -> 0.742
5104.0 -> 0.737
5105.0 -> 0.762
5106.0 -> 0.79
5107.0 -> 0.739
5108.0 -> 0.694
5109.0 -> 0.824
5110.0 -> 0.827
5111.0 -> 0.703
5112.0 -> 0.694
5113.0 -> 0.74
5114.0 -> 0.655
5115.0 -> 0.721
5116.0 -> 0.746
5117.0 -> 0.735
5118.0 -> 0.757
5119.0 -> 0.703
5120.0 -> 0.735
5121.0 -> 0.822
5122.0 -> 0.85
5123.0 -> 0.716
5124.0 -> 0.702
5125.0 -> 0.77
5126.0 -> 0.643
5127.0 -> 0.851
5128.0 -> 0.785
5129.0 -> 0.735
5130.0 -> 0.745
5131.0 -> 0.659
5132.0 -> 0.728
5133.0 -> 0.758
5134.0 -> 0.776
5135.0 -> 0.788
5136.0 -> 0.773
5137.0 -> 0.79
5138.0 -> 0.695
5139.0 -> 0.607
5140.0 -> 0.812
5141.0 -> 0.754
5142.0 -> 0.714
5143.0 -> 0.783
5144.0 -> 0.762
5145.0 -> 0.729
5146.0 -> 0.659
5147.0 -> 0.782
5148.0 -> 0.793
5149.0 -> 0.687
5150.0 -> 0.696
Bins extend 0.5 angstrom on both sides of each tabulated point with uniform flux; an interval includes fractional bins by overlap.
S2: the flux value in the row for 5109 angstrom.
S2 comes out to 0.824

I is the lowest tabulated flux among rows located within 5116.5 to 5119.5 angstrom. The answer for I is 0.703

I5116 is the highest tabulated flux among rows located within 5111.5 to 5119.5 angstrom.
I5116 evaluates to 0.757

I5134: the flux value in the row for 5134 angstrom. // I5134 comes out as 0.776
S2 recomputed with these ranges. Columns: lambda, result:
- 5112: 0.694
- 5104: 0.737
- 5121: 0.822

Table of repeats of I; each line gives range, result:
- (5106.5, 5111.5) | 0.694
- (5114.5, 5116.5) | 0.721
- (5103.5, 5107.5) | 0.737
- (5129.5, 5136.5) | 0.659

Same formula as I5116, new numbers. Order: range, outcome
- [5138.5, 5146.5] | 0.812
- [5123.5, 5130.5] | 0.851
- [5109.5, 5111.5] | 0.827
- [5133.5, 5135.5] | 0.788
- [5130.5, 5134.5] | 0.776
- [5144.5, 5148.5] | 0.793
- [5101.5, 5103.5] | 0.748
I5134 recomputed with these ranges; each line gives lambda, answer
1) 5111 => 0.703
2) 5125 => 0.77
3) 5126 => 0.643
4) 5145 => 0.729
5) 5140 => 0.812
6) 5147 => 0.782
